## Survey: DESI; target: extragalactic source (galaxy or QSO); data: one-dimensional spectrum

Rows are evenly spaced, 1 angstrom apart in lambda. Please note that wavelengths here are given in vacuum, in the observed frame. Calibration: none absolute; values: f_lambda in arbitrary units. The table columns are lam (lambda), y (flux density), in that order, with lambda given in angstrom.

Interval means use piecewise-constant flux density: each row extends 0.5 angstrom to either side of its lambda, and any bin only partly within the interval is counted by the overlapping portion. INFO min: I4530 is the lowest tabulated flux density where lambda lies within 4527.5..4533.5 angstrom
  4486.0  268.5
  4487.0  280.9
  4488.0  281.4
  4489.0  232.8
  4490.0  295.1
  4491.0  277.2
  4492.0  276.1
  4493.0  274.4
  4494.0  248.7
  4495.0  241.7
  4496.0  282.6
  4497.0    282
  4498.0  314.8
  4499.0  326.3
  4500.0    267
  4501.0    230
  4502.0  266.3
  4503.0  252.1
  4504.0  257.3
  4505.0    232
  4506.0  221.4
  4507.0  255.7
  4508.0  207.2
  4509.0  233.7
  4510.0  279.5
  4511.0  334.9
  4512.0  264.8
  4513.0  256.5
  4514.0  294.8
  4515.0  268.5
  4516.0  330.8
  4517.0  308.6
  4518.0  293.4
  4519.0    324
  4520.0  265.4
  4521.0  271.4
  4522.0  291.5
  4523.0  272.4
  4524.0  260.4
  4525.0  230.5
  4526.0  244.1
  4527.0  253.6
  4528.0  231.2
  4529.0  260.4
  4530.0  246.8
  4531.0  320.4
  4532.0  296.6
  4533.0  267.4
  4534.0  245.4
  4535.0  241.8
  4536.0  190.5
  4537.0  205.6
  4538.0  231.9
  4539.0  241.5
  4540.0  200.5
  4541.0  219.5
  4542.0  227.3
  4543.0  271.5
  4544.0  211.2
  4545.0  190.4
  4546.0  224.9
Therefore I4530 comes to 231.2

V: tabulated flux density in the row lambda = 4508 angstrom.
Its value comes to 207.2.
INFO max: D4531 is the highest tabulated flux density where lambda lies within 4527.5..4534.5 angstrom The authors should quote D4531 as 320.4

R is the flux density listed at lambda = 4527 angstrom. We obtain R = 253.6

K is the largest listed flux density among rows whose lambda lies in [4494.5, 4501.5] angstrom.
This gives 326.3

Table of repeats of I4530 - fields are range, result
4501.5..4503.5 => 252.1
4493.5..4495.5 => 241.7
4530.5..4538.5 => 190.5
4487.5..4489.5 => 232.8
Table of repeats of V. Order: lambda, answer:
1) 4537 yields 205.6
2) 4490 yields 295.1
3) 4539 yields 241.5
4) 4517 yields 308.6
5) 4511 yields 334.9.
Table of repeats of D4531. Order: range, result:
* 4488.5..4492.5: 295.1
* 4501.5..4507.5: 266.3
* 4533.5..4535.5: 245.4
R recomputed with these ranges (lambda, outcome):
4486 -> 268.5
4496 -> 282.6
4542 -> 227.3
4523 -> 272.4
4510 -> 279.5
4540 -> 200.5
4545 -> 190.4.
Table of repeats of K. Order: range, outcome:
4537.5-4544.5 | 271.5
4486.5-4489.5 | 281.4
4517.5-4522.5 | 324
